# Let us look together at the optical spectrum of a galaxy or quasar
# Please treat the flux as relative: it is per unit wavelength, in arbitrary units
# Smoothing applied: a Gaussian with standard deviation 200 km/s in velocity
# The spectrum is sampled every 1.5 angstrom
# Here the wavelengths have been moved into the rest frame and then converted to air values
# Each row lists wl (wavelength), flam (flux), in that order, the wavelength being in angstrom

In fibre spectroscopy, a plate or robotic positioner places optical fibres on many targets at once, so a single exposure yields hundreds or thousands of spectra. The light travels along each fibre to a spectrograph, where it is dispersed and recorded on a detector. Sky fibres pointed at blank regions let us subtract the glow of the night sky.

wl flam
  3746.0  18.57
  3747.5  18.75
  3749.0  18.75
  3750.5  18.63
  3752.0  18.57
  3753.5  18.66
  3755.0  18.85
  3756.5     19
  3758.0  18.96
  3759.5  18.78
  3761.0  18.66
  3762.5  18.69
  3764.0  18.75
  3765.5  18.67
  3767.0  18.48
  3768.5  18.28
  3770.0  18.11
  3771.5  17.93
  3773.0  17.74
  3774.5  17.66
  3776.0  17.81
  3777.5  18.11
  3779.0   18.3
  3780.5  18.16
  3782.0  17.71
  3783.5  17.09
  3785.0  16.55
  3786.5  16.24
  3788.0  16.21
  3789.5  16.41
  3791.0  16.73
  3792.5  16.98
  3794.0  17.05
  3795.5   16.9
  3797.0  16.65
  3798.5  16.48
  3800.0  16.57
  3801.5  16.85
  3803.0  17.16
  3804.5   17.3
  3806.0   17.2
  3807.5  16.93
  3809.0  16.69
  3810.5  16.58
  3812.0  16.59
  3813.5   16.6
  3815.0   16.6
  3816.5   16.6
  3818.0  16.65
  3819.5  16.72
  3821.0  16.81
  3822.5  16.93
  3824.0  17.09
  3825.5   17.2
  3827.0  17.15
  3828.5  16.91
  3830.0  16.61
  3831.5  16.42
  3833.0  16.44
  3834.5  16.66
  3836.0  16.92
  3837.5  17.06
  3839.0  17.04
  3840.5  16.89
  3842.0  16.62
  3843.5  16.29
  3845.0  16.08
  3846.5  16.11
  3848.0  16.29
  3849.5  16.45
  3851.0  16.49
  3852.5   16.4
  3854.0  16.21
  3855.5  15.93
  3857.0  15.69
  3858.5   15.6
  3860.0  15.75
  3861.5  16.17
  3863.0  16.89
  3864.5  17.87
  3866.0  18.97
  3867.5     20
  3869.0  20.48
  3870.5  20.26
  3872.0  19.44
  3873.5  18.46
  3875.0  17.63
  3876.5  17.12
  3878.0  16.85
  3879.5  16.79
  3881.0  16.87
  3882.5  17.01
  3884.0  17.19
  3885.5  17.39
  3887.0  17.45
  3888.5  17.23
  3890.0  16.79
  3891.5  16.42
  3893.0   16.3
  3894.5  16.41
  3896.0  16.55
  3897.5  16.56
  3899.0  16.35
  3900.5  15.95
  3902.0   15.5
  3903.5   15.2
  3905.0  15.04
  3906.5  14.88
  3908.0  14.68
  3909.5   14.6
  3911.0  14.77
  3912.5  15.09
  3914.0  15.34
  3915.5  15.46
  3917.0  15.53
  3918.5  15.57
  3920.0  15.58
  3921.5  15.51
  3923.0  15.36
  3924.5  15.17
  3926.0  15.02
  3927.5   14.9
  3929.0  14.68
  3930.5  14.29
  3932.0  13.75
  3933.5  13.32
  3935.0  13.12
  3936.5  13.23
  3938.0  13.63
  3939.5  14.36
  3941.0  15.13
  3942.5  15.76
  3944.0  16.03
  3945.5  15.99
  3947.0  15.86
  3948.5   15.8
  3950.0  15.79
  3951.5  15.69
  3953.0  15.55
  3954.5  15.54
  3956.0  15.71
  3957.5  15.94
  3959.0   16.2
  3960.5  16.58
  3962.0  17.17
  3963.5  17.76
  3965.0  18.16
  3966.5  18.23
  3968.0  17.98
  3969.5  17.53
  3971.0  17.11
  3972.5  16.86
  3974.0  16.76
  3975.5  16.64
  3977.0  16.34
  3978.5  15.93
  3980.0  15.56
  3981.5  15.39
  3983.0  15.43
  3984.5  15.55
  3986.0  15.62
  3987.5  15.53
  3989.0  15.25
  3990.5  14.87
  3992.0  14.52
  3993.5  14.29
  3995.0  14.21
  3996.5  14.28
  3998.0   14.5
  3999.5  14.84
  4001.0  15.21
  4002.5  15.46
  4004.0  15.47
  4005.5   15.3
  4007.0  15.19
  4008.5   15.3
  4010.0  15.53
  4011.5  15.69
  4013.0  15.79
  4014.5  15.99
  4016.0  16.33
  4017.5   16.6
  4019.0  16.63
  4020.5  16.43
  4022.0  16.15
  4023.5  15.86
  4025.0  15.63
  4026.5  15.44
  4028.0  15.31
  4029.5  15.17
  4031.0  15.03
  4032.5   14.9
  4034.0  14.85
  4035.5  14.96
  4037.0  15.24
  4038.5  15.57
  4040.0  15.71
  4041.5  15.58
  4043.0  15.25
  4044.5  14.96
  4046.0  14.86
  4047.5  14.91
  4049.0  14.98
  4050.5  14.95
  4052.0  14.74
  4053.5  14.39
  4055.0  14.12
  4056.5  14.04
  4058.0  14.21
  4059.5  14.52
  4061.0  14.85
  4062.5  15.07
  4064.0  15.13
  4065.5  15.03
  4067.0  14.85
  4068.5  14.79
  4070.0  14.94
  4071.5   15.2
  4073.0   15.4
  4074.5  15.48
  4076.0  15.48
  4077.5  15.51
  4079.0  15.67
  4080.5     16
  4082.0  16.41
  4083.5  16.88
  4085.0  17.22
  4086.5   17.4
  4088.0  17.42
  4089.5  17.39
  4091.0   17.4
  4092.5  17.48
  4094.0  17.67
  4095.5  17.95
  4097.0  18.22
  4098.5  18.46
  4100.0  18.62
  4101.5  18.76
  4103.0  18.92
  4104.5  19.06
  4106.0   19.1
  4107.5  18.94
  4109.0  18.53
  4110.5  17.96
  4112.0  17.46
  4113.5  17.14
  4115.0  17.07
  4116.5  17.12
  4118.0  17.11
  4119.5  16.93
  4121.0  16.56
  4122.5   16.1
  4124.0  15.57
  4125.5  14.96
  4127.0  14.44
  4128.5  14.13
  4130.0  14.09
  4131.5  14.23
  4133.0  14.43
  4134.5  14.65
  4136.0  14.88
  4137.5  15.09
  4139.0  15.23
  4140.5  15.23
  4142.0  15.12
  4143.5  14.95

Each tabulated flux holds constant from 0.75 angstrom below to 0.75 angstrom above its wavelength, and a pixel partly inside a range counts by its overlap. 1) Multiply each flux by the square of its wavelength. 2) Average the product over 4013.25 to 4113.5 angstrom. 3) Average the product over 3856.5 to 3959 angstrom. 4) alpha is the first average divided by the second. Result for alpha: 1.09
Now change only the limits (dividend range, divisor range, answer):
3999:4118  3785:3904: 1.06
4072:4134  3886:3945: 1.21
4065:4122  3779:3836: 1.17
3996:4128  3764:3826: 1.07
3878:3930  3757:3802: 0.96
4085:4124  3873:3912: 1.21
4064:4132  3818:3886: 1.11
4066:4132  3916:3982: 1.15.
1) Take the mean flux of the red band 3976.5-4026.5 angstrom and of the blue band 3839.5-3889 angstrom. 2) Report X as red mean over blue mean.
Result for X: 0.90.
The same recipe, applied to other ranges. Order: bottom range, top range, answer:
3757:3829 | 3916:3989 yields 0.91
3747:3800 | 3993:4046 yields 0.86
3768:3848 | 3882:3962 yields 0.92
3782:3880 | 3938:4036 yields 0.93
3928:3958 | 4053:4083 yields 1.01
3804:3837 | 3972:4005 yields 0.92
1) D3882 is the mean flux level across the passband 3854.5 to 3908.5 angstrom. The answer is 16.9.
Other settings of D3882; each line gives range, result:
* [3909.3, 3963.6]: 15.2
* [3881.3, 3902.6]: 16.7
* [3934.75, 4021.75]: 15.8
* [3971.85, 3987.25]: 16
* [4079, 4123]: 17.6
